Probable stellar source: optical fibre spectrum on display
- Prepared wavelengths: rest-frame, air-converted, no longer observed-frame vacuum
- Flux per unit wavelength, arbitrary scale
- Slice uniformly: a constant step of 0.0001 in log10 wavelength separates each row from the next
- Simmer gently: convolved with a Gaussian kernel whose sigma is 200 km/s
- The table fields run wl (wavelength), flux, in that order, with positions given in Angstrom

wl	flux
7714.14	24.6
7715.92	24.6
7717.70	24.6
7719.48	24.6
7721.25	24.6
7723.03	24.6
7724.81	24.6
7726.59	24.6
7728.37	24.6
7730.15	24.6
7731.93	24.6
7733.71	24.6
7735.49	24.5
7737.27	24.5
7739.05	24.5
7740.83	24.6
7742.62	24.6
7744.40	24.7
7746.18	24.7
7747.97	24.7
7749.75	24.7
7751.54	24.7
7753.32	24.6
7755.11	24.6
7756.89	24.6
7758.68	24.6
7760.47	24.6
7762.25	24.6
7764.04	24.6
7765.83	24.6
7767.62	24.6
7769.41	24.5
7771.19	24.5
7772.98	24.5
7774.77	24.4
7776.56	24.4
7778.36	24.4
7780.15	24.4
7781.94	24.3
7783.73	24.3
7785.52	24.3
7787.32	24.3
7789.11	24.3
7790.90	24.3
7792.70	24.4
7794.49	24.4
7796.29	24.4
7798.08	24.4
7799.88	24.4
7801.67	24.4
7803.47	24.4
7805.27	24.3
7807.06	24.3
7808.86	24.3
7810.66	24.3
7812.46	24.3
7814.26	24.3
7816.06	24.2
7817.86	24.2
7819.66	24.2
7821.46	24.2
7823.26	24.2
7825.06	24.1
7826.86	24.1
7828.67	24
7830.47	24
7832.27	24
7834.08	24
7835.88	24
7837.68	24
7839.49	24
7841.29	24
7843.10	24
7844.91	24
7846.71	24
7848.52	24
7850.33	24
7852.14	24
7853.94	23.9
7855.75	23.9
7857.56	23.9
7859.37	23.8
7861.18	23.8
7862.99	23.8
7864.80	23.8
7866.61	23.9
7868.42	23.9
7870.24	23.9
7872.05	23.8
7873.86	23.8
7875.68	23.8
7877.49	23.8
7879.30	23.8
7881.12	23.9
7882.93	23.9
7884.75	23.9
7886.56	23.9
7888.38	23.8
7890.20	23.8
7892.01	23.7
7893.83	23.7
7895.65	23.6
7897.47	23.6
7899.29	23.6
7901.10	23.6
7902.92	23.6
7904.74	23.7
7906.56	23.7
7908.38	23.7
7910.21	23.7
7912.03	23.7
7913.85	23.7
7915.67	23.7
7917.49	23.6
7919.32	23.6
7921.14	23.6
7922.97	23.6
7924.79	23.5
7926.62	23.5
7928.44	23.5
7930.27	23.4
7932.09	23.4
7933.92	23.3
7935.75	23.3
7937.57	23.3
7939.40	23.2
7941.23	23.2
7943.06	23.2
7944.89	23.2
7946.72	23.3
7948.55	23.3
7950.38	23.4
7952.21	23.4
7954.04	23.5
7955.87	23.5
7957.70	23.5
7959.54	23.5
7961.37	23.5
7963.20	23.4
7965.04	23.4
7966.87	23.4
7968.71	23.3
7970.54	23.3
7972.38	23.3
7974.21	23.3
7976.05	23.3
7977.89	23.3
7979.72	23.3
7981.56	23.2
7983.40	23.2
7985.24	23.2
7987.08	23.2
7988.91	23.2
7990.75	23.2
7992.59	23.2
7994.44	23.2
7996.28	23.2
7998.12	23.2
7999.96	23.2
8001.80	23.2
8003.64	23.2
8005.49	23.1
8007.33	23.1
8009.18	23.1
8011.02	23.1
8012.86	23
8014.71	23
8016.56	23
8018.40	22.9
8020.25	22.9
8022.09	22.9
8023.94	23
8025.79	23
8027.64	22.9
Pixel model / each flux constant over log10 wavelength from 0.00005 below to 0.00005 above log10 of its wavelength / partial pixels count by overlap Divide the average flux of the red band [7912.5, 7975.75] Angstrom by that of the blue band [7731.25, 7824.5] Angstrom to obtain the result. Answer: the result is 0.96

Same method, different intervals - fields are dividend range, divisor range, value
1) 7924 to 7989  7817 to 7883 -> 0.97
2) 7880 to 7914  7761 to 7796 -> 0.97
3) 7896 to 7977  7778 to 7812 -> 0.96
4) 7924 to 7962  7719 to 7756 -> 0.95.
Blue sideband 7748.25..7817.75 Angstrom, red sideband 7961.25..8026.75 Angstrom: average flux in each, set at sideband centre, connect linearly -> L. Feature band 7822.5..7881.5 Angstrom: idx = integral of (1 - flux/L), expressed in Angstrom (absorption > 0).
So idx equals 0.2 Angstrom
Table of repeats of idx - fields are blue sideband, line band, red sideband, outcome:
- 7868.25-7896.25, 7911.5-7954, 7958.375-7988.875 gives 0.2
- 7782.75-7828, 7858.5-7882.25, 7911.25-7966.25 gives 0.0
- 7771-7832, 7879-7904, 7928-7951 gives -0.1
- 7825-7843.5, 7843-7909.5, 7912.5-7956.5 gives -0.1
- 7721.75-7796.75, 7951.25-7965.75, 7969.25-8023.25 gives -0.1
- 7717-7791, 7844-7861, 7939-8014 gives 0.0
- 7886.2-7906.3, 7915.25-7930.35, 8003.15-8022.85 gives 0.0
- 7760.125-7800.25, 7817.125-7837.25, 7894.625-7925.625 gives 0.0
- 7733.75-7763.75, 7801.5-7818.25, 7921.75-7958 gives -0.1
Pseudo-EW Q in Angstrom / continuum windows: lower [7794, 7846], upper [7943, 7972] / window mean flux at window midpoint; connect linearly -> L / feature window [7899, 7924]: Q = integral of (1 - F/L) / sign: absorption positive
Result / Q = 0.0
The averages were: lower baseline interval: 24.2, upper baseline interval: 23.4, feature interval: 23.7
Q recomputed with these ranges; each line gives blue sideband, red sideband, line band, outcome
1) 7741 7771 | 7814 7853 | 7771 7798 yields 0.05 Angstrom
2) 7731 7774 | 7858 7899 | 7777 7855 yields 0.01 Angstrom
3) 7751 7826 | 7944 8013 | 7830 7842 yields 0.06 Angstrom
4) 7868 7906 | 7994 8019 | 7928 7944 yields 0.13 Angstrom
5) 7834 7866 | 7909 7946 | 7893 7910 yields -0.02 Angstrom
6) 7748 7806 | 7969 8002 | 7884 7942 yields 0.20 Angstrom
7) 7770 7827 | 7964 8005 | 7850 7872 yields 0.08 Angstrom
